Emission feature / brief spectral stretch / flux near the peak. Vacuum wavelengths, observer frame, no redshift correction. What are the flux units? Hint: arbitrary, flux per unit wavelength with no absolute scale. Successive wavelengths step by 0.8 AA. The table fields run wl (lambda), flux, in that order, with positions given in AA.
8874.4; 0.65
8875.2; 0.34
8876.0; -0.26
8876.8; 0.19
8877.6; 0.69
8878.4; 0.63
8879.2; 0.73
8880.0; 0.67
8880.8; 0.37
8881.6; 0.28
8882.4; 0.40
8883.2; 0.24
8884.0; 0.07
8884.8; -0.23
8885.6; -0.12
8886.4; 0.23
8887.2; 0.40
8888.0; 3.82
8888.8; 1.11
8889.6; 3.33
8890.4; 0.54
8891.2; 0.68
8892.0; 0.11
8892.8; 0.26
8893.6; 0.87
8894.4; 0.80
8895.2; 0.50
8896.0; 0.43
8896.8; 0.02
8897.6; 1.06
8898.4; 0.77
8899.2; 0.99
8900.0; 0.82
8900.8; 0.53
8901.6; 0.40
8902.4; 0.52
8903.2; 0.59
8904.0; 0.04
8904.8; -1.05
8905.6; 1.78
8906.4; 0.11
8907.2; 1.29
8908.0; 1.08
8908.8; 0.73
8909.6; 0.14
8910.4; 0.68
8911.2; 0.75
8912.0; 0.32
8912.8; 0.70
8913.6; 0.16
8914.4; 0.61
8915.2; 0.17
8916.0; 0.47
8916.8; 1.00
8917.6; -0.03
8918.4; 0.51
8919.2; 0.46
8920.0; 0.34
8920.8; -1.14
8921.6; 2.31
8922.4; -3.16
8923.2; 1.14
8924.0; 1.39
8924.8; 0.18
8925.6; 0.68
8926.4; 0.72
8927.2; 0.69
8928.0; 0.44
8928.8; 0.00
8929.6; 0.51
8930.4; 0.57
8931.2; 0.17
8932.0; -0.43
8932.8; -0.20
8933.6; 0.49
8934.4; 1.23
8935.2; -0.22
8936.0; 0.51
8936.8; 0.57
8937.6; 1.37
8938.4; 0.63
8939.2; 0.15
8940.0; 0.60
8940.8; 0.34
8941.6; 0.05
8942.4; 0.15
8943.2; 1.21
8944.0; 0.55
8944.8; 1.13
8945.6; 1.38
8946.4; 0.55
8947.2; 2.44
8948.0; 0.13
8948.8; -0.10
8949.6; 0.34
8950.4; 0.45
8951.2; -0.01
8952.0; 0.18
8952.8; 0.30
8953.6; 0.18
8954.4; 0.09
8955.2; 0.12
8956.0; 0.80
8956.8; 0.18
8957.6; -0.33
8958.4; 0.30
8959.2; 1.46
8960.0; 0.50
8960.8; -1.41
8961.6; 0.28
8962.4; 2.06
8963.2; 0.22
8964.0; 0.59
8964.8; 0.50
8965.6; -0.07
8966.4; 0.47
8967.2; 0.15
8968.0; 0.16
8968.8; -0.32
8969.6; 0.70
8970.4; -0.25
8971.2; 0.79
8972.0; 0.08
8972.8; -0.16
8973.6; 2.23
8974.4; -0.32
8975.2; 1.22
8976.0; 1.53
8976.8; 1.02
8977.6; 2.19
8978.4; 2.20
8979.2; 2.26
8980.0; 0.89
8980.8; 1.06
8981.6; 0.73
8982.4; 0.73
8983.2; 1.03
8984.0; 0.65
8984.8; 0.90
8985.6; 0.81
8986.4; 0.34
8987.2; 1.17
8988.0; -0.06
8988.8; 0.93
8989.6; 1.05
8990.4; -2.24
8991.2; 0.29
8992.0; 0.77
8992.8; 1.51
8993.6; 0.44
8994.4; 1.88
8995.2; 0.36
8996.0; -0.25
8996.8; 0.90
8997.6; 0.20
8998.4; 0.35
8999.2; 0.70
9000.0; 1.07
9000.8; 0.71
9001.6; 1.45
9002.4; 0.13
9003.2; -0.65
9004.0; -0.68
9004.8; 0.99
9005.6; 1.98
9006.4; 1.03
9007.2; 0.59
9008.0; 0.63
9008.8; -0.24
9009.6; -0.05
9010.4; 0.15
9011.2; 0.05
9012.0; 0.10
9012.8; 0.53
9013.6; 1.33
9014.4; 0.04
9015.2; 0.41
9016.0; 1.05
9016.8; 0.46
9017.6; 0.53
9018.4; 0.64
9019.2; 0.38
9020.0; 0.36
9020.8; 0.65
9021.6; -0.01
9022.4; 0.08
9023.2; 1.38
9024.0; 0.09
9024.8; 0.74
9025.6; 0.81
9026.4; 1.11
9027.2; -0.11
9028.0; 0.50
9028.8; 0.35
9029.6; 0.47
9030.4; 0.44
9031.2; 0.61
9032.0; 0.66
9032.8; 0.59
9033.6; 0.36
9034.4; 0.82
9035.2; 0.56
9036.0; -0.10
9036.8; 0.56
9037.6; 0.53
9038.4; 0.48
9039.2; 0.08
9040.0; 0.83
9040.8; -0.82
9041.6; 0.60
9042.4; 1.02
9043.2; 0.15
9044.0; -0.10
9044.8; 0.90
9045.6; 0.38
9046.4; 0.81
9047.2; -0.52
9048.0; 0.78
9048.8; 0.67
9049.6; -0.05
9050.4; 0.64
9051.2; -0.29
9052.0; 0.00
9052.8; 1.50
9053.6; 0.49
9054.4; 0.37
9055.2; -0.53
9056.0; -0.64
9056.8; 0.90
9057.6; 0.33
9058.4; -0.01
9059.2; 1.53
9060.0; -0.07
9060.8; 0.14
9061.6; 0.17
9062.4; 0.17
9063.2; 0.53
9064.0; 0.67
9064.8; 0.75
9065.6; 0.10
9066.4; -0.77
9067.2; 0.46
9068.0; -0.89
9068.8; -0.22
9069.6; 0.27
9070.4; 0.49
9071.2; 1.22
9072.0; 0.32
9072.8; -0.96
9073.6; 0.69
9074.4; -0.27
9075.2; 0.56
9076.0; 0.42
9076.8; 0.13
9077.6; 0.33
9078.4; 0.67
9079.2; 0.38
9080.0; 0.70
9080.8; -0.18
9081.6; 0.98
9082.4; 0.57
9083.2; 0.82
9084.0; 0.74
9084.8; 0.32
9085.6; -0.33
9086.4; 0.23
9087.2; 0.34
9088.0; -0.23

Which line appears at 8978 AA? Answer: Hgamma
